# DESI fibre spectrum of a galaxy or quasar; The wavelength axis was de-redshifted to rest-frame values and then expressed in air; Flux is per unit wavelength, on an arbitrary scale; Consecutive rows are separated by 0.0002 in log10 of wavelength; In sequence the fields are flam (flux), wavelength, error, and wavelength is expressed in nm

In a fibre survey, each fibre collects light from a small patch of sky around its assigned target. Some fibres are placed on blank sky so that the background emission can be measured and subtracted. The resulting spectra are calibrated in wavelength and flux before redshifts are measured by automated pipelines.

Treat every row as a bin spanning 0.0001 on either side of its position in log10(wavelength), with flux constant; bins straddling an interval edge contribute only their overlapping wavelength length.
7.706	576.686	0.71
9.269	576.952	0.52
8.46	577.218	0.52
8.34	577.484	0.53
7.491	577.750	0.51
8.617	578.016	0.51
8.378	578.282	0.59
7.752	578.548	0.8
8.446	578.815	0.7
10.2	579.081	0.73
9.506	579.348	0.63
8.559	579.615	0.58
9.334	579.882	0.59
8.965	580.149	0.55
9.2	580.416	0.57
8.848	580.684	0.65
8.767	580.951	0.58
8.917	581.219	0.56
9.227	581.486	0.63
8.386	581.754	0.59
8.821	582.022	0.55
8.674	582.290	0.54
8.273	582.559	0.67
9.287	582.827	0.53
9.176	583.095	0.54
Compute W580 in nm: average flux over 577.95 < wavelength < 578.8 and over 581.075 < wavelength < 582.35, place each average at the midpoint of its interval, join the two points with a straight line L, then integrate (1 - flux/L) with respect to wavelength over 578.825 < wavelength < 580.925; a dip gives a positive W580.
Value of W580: -0.16 nm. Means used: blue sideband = 8.25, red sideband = 8.81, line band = 9.16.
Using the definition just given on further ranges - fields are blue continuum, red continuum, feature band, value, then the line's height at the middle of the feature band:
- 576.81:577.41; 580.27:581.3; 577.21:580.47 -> 0.054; 8.85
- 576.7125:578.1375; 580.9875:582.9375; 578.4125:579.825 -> -0.064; 8.53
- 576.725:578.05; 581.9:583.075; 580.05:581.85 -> -0.050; 8.67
